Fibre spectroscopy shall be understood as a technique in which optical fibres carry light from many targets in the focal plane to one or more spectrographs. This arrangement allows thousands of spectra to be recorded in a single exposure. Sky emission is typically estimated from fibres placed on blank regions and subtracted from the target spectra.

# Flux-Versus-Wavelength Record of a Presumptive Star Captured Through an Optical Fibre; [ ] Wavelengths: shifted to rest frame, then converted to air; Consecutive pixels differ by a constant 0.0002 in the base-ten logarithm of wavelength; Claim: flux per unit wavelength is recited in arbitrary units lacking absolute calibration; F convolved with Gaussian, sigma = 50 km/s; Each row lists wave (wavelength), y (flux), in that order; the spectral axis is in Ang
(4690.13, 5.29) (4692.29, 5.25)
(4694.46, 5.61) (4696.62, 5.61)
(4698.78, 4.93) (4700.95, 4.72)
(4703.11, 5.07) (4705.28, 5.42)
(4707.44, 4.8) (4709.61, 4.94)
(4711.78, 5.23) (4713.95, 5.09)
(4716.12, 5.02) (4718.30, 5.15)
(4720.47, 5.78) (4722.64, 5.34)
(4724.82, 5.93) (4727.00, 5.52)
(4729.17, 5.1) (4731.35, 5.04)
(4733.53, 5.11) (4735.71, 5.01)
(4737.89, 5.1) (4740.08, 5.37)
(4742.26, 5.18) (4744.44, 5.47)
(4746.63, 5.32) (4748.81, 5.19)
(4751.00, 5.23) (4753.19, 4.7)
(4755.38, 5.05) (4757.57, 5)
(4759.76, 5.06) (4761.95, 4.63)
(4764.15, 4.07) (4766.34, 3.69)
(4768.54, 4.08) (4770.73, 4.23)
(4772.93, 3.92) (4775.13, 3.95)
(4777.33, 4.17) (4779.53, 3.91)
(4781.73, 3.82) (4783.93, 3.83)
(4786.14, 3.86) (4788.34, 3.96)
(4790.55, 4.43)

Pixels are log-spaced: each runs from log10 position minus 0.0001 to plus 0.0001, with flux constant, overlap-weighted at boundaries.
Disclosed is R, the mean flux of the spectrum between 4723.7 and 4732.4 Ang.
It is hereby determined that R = 5.4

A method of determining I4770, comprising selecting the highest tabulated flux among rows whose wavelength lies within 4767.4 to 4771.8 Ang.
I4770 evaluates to 4.23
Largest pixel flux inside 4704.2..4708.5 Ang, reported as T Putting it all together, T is 5.42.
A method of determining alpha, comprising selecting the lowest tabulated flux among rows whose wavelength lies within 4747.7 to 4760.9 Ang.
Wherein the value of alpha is 4.7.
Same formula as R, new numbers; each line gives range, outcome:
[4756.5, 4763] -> 4.9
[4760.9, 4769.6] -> 4.11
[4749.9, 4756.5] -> 4.99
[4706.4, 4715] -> 5.01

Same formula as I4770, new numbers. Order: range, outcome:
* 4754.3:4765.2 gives 5.06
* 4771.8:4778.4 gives 4.17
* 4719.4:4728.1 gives 5.93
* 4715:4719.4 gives 5.15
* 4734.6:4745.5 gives 5.47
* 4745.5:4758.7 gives 5.32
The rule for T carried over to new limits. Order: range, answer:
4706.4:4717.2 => 5.23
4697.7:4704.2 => 5.07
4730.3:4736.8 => 5.11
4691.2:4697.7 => 5.61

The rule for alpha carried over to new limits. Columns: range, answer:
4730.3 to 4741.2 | 5.01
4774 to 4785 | 3.82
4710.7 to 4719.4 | 5.02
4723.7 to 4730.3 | 5.1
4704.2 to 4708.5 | 4.8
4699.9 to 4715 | 4.72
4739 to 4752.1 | 5.18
